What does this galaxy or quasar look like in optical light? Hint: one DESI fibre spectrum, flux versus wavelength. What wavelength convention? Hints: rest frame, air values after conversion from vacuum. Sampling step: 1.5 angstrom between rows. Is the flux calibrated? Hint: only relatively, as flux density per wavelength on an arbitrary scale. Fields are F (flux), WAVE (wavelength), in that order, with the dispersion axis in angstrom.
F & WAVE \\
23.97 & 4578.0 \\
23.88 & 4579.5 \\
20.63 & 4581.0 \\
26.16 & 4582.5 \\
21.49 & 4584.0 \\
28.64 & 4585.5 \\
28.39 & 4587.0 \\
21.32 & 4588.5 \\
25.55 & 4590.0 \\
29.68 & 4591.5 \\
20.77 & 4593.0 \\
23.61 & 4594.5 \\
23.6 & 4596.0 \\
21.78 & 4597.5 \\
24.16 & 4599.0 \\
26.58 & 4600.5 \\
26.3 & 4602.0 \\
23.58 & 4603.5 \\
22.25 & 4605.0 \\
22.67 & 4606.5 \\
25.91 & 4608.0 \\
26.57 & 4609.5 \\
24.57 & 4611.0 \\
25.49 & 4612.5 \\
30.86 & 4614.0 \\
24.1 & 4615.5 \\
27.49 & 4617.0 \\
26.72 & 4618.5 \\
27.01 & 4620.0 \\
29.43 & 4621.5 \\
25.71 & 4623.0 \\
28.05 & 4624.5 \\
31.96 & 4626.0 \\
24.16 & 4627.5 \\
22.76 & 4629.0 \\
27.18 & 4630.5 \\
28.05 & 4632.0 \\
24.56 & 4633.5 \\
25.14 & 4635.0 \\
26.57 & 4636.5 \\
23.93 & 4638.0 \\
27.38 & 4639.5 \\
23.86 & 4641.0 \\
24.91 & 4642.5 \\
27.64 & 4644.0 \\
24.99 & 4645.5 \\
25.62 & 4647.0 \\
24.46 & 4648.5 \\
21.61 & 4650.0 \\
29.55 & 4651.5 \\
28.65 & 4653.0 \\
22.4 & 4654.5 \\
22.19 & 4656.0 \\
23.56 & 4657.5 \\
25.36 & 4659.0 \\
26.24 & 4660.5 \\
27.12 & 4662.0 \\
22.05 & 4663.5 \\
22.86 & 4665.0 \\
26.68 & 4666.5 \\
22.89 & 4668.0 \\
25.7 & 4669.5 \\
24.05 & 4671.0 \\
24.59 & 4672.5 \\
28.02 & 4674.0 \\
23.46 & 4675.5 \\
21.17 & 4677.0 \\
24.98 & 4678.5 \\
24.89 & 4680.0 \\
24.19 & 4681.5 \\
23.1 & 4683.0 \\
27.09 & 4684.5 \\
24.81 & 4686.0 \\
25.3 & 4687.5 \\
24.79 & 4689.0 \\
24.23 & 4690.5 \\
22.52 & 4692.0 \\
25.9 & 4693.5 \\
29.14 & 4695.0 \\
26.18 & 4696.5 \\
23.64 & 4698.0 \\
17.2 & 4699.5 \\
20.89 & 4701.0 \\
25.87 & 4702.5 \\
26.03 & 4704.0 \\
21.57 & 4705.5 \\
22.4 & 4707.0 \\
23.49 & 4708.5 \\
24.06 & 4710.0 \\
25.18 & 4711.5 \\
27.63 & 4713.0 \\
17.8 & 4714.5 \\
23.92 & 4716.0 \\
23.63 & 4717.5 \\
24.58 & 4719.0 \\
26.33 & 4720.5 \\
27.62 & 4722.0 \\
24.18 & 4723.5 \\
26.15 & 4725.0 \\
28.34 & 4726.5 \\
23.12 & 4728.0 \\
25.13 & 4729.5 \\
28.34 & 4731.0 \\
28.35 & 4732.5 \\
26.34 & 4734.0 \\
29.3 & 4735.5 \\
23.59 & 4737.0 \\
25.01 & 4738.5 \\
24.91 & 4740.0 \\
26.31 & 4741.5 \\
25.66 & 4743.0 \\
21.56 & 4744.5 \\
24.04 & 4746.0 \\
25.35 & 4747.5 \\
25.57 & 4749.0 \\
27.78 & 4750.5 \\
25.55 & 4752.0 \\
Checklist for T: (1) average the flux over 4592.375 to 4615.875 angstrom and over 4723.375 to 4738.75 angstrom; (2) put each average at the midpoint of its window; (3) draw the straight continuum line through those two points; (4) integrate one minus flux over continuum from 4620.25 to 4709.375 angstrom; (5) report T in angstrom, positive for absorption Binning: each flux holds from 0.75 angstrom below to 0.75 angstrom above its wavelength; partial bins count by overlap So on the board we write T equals 1.4 angstrom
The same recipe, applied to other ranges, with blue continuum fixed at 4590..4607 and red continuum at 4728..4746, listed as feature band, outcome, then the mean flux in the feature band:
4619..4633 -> -1.50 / 27.1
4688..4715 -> 1.51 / 23.9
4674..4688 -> 0.31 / 24.5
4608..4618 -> -0.88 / 26.5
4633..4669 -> -0.40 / 25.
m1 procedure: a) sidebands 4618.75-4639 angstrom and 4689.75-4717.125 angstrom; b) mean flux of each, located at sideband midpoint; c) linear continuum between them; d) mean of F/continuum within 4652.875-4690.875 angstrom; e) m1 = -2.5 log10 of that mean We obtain 0.02 mag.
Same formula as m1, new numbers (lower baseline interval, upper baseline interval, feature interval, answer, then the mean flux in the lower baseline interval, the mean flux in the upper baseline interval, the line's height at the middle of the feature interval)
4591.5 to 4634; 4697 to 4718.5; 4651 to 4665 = -0.03 mag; 25.6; 23.1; 24.5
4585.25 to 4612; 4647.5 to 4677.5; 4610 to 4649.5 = -0.07 mag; 24.7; 24.7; 24.7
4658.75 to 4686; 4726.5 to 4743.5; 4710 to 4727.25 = 0.03 mag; 24.7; 26.1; 25.7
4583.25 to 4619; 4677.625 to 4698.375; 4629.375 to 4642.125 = -0.03 mag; 25.1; 25.1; 25.1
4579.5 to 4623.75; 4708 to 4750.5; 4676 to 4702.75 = 0.05 mag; 25.2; 25.3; 25.2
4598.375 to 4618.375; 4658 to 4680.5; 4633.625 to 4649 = -0.02 mag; 25.5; 24.7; 25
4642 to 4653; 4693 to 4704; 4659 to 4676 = 0.01 mag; 25.8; 24.2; 25.2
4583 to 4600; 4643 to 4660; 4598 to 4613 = 0.00 mag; 24.5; 25.1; 24.6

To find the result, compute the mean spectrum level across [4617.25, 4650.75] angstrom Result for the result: 26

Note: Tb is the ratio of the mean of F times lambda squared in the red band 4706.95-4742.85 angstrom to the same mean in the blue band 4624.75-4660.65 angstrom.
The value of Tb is 1.0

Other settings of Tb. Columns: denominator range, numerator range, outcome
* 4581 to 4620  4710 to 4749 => 1.07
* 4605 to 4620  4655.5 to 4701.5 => 0.97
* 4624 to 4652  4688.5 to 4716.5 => 0.95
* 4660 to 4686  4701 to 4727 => 1.01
